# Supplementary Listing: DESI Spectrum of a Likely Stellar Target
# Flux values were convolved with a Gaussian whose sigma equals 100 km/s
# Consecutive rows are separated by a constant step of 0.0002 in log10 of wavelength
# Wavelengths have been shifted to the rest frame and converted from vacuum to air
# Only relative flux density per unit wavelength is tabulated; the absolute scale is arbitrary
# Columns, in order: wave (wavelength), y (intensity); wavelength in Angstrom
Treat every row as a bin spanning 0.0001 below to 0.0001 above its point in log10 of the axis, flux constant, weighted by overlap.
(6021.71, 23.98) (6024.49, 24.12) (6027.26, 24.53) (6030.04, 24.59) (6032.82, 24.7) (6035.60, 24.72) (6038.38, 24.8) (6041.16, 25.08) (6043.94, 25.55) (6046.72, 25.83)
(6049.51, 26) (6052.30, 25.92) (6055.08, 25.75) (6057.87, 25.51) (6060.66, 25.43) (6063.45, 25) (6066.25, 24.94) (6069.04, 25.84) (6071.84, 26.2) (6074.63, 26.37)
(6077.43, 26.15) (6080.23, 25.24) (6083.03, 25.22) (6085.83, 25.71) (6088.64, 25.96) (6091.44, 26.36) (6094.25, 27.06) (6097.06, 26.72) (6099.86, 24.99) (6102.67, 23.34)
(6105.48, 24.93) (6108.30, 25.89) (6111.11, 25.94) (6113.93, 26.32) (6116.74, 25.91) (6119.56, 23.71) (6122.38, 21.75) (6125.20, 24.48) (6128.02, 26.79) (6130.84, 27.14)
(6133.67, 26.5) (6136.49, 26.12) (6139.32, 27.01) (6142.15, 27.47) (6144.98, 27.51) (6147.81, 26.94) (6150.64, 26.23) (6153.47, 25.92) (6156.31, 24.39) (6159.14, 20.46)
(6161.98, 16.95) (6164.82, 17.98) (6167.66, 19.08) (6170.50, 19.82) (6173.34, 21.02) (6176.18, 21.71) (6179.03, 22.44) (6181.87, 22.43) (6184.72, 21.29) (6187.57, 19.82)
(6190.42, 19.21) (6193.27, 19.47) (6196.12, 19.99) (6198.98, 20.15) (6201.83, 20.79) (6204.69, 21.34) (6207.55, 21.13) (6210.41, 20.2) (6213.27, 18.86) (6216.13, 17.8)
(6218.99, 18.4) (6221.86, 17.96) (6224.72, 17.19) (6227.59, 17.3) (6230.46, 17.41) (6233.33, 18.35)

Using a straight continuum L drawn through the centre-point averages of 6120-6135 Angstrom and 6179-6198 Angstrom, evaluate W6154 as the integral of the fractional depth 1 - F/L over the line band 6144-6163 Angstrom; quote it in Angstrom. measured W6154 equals -0.7 Angstrom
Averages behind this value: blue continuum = 25.2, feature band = 24.1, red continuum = 20.5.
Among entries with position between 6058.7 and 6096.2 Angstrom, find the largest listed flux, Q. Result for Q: 27.06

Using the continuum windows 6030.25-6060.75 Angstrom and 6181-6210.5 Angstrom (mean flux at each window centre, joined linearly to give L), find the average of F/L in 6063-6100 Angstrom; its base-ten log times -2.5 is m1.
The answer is -0.07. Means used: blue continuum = 25.4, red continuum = 20.5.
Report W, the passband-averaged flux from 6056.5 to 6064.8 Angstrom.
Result 25.3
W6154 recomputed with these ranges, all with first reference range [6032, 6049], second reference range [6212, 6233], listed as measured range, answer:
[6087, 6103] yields -2.0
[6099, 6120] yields -2.6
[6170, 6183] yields -1.2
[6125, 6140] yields -3.5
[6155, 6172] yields 0.4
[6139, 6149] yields -3.0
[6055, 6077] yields -1.4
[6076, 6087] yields -1.0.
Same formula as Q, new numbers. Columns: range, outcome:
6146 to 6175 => 26.94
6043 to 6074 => 26.2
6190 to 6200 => 20.15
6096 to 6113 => 26.72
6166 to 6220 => 22.44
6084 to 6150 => 27.51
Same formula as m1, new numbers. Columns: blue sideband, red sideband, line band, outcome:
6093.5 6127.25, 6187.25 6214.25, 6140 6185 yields -0.02 mag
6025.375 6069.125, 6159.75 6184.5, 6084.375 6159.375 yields -0.16 mag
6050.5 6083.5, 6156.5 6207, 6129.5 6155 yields -0.20 mag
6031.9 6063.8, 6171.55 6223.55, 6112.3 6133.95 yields -0.11 mag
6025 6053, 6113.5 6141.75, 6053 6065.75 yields -0.01 mag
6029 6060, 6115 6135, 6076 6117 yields -0.02 mag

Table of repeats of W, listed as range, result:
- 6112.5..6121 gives 25.3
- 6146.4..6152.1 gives 26.6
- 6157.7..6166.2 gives 18.5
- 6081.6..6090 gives 25.6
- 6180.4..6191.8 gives 20.7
